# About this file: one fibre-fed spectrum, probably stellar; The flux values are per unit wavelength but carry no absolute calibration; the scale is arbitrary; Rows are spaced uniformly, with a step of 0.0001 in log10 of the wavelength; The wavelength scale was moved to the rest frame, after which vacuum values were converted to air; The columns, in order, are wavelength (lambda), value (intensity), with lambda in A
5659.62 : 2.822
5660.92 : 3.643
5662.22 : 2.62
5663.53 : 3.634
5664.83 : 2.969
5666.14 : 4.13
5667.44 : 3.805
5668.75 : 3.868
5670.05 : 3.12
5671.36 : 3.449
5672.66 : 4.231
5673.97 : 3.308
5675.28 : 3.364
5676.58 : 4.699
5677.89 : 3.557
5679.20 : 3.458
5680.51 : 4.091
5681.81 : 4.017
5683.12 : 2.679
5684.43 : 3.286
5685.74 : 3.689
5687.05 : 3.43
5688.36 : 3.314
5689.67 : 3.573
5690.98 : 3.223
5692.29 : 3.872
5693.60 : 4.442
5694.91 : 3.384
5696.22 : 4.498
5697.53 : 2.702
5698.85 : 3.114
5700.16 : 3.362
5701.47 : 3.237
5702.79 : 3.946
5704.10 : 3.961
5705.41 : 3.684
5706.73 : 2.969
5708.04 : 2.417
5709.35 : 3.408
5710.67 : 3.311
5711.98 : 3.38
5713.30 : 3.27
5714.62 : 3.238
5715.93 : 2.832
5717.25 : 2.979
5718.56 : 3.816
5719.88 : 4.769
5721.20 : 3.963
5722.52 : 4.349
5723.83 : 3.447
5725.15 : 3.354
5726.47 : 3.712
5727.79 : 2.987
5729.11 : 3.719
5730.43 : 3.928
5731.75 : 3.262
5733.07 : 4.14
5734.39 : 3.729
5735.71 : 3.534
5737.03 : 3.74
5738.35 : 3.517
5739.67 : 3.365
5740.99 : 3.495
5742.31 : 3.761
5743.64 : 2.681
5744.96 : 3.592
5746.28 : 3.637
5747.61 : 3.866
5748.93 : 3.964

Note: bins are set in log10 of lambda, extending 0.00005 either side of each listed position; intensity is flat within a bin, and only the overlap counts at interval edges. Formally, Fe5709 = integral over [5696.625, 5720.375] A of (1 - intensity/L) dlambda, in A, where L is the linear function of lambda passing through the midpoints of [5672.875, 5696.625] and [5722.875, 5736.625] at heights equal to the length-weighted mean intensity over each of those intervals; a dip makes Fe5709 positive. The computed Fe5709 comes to 1.78 A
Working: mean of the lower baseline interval 3.66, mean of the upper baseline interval 3.6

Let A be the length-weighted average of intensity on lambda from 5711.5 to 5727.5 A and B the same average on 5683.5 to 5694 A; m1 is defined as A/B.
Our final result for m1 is 1.0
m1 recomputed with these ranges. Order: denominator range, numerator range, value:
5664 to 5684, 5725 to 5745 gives 0.97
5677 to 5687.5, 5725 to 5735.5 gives 1.02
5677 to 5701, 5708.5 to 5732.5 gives 1.00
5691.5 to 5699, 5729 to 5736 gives 1.01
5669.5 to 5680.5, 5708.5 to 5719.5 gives 0.90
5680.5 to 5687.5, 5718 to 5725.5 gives 1.14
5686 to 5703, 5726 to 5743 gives 1.02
